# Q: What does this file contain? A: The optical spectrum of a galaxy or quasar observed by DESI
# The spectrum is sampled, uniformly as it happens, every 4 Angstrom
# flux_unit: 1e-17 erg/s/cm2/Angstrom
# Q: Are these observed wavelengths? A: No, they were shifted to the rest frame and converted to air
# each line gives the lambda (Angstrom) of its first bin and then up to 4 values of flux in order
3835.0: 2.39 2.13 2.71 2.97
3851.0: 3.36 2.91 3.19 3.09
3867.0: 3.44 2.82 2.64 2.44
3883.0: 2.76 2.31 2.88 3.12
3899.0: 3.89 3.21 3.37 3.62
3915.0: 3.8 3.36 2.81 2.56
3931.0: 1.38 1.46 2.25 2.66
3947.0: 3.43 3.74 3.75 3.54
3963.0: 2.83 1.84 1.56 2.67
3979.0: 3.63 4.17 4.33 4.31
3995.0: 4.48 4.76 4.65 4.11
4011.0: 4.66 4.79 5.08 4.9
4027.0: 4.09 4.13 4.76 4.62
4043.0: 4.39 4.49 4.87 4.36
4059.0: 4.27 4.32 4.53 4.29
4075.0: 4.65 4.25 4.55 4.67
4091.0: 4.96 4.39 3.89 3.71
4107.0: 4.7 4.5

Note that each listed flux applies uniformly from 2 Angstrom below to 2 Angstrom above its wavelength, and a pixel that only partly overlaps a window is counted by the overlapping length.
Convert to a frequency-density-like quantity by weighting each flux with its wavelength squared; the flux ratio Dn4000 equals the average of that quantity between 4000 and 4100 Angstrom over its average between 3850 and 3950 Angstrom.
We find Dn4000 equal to 1.67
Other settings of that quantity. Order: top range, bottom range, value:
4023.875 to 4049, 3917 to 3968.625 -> 1.69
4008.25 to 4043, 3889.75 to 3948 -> 1.67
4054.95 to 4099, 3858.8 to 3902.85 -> 1.66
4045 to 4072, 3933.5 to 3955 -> 1.66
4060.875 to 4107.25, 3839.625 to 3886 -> 1.69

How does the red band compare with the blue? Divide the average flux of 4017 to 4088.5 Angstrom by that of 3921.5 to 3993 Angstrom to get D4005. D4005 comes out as 1.53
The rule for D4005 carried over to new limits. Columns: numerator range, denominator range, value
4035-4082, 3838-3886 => 1.56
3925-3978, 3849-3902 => 0.87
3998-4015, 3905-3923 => 1.32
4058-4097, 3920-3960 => 1.63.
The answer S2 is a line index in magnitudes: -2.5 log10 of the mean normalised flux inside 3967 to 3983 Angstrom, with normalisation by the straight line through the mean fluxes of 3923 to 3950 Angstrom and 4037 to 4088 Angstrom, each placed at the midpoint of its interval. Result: 0.12 mag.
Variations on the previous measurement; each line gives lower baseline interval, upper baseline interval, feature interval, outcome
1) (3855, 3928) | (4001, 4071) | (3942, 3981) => 0.256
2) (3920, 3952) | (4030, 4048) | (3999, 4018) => -0.177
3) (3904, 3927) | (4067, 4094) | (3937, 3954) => 0.159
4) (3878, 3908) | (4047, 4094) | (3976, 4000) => -0.102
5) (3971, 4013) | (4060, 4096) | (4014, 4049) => -0.078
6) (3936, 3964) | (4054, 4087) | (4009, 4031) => -0.199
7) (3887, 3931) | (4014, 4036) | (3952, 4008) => 0.128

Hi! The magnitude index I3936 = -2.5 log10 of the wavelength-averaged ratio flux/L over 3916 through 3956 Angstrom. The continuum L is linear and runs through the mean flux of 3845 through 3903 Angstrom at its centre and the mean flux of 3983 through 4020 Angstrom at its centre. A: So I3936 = 0.34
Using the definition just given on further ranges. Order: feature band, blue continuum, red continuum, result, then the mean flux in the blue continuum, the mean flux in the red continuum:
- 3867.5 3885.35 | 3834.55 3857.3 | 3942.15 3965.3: 0.08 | 2.78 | 3.34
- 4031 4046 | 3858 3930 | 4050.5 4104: -0.10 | 3.05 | 4.41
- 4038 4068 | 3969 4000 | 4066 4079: -0.05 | 3.71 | 4.45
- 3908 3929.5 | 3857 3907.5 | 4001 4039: 0.07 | 3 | 4.58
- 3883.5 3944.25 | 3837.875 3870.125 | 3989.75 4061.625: 0.23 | 2.99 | 4.54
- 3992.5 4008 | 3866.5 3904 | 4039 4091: -0.15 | 2.92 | 4.49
